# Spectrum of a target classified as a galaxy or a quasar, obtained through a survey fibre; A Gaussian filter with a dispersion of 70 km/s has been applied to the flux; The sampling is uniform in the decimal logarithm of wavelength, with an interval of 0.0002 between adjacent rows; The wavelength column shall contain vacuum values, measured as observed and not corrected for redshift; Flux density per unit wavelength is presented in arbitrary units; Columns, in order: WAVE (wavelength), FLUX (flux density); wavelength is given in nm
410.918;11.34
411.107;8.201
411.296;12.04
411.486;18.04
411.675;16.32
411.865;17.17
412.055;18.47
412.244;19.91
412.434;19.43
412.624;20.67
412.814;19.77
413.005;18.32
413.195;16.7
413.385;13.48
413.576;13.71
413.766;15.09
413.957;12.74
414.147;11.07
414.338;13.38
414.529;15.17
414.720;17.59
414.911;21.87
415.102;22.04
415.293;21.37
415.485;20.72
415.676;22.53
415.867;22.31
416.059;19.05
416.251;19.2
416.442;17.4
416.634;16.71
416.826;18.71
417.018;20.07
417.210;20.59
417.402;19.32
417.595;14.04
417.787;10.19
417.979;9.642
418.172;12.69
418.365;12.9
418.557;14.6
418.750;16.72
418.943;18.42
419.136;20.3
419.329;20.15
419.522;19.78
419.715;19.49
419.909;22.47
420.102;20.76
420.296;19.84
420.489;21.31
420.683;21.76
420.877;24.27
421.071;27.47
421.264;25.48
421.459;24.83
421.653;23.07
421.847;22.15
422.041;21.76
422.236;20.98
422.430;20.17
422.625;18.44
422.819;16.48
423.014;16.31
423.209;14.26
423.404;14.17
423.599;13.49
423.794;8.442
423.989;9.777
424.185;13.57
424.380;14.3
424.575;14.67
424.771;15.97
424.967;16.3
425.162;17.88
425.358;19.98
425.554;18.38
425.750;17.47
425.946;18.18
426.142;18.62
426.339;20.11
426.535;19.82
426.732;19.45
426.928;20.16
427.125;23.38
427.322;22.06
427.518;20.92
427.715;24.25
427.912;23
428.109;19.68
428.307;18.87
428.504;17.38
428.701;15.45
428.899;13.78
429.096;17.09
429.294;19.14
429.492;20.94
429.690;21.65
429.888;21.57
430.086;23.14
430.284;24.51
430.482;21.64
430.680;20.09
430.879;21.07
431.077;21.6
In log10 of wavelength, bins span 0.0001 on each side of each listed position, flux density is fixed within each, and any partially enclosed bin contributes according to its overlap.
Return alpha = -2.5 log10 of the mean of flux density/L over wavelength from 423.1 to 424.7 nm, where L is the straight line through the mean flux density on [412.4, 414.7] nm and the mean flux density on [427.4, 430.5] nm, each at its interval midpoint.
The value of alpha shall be 0.403 mag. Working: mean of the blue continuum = 15.7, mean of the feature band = 12.9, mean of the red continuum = 20.2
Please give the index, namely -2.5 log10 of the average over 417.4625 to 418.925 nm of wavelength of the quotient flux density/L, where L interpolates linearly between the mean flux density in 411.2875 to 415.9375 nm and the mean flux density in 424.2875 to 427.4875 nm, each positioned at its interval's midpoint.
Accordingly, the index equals 0.32 mag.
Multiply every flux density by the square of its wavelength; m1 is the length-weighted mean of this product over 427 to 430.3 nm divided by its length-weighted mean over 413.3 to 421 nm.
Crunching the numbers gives 1.2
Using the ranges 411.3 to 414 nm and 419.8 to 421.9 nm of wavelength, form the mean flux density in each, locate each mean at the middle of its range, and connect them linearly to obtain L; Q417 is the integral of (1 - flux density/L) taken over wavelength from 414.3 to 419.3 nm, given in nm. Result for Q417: 0.57 nm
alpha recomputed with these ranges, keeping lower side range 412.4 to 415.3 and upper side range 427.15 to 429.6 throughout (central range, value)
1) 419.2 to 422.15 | -0.226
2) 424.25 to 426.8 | 0.076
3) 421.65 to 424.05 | 0.106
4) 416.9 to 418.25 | 0.146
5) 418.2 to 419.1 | 0.129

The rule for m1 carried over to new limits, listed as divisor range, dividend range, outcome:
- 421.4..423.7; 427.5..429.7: 1.05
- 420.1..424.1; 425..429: 1.03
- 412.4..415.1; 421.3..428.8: 1.17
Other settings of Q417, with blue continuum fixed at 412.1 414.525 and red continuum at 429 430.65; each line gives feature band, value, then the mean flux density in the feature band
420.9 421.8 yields -0.31 nm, 25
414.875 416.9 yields -0.38 nm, 20.1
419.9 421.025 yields -0.22 nm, 21.9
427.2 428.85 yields 0.04 nm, 20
